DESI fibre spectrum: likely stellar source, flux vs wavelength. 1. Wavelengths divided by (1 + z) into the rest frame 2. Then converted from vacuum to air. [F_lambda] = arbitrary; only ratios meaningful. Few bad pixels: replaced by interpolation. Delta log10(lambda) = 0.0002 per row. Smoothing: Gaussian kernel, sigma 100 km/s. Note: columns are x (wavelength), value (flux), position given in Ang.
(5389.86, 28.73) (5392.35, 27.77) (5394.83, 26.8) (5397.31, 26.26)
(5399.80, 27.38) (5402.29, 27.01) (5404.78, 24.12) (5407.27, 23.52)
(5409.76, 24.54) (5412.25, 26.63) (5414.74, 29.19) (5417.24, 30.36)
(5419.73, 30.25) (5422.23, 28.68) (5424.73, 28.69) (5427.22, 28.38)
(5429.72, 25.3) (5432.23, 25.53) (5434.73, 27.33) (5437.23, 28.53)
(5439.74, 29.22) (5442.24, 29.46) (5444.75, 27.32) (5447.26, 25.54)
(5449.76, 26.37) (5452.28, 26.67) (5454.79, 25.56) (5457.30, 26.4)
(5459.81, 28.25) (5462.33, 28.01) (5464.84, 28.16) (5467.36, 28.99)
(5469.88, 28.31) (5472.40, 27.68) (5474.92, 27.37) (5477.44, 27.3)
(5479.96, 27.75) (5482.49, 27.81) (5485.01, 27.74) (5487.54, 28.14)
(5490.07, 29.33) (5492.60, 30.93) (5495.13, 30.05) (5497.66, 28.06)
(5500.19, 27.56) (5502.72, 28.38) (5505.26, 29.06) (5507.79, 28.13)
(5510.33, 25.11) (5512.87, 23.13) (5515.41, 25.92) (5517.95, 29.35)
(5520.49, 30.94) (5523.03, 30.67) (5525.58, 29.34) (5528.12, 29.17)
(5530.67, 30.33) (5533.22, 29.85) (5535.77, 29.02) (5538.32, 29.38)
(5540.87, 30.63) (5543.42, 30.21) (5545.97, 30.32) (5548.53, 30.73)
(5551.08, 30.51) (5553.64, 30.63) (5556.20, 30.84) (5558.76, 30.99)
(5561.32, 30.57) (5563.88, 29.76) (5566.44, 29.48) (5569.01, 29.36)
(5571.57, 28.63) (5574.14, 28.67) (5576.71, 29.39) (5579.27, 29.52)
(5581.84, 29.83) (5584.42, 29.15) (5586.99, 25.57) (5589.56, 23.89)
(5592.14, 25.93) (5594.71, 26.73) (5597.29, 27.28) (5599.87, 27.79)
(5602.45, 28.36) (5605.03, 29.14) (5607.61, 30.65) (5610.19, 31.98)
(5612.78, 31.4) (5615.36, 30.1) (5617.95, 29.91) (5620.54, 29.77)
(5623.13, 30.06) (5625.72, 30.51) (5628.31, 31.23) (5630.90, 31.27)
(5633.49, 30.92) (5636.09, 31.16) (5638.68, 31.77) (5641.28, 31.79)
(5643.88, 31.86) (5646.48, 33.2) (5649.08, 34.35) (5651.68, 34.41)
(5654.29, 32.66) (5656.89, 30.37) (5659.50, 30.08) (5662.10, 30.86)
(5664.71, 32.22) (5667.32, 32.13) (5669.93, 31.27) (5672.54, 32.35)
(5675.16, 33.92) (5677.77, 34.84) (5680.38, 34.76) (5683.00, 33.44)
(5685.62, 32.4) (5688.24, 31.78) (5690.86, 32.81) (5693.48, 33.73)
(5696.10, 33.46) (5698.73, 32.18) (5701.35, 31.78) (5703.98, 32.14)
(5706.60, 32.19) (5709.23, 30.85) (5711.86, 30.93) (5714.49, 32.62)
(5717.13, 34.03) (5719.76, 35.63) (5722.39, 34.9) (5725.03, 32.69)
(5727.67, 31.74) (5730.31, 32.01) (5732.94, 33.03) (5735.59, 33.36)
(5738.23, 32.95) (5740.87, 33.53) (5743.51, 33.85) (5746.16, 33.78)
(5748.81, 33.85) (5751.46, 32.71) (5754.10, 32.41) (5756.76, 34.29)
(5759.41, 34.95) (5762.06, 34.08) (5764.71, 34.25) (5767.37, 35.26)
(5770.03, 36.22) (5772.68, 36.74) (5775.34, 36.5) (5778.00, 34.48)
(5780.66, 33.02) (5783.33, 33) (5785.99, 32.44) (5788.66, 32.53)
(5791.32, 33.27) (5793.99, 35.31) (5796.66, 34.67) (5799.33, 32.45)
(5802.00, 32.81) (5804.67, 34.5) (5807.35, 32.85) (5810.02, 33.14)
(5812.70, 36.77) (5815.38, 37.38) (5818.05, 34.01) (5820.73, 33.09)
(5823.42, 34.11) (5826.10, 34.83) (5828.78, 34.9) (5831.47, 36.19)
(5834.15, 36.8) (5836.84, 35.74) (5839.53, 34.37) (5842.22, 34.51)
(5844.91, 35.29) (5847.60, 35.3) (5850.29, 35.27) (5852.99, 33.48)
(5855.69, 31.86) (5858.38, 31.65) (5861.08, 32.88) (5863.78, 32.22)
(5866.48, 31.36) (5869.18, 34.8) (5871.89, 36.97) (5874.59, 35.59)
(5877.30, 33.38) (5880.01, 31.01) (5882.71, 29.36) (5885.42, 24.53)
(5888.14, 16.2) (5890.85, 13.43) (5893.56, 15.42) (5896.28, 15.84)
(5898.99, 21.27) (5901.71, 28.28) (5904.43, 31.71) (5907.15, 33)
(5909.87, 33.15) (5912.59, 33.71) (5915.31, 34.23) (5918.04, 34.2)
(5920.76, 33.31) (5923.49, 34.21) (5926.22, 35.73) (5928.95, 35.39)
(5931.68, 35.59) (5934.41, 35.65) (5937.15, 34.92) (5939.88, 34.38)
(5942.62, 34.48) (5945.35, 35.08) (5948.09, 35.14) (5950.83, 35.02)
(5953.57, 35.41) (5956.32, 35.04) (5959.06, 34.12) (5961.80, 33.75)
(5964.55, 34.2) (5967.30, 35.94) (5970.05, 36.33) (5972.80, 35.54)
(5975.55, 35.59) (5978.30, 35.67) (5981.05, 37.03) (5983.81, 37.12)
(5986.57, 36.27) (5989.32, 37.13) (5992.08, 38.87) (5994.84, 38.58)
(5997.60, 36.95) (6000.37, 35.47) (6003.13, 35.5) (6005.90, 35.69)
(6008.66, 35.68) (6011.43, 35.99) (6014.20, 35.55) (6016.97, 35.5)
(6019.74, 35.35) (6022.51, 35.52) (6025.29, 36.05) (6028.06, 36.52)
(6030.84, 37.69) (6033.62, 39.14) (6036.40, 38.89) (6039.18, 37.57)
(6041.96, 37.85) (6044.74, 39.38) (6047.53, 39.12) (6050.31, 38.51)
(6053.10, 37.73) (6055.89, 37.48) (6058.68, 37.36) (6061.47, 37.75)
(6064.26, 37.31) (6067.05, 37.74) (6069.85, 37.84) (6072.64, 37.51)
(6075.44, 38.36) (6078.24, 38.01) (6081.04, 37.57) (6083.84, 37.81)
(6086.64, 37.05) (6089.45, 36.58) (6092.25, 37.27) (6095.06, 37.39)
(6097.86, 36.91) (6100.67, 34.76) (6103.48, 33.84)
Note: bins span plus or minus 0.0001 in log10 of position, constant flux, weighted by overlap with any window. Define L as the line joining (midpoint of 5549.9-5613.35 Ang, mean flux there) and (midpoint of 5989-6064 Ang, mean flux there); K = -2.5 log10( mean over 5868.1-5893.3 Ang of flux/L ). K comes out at 0.24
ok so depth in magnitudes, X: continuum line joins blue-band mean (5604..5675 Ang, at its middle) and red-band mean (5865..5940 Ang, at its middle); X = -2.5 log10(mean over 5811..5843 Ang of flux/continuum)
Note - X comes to -0.15 mag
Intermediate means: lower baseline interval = 31.4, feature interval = 35.2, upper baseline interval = 30.2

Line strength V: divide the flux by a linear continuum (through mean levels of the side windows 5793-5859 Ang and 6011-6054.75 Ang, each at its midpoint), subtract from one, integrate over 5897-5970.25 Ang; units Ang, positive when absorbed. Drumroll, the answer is 4.7 Ang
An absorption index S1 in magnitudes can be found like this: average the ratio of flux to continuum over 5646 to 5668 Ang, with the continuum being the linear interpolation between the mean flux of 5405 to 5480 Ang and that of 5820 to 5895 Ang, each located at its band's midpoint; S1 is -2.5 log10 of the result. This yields -0.09 mag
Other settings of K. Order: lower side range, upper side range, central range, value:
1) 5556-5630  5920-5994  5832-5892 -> 0.07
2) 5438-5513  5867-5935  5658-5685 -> -0.14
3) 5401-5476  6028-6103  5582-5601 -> 0.12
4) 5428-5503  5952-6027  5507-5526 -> 0.03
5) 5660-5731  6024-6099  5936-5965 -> 0.05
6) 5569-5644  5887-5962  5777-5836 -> -0.13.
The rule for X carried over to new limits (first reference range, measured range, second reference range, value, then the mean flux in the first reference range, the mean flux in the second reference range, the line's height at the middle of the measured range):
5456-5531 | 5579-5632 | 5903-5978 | 0.030 mag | 28.2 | 34.6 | 29.8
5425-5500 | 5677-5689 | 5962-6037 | -0.072 mag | 27.8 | 36.4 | 31.3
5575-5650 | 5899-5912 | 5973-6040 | 0.142 mag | 29.8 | 36.6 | 34.9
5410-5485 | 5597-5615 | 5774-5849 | 0.035 mag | 27.7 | 34.4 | 30.6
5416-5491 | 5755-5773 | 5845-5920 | -0.195 mag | 27.8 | 29.8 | 29.2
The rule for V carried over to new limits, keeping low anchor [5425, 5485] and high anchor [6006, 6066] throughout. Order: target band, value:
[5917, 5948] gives 0.6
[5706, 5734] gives -0.8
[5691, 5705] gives -0.5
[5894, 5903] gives 3.6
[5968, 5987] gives 0.0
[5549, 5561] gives -0.6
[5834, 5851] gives -0.6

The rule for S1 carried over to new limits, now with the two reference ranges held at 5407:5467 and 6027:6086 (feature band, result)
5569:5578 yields 0.03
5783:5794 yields 0.01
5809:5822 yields -0.03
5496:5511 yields 0.03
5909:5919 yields 0.05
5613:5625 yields 0.02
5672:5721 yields -0.04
